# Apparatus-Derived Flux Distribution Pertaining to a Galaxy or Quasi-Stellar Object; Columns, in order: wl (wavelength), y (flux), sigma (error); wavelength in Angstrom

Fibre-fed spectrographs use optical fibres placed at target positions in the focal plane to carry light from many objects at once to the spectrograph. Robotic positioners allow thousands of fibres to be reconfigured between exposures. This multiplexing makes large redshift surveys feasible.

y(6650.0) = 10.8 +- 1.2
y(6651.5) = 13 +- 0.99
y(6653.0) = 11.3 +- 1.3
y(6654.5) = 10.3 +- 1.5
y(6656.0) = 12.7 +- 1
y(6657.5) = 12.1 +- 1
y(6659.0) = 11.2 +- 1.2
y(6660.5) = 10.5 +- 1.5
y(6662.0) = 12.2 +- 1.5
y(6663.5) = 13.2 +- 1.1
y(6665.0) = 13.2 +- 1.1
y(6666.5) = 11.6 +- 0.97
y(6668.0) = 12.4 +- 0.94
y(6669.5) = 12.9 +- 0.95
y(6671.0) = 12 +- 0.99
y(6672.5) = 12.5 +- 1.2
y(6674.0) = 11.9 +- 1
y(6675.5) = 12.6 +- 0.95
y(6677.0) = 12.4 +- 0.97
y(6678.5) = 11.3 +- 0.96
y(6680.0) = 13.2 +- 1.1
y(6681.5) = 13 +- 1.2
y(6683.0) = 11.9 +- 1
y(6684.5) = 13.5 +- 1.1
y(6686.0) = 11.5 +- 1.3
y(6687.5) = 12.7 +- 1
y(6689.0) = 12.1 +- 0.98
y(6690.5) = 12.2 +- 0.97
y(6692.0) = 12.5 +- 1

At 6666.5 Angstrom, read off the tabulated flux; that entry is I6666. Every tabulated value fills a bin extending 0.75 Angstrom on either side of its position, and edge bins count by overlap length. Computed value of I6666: 11.6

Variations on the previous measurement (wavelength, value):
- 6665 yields 13.2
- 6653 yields 11.3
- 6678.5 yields 11.3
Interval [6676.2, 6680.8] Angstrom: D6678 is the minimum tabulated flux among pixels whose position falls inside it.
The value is 11.3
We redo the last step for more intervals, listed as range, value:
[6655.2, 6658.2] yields 12.1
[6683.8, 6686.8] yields 11.5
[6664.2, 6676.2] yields 11.6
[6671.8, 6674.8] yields 11.9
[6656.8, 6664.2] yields 10.5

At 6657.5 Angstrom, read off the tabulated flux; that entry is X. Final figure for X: 12.1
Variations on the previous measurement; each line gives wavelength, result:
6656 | 12.7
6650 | 10.8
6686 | 11.5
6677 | 12.4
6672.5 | 12.5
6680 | 13.2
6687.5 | 12.7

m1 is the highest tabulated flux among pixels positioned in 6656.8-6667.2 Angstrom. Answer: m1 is 13.2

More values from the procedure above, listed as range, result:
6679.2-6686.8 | 13.5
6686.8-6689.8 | 12.7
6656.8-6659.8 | 12.1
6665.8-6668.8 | 12.4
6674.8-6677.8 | 12.6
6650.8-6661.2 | 13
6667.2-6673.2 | 12.9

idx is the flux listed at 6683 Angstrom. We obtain 11.9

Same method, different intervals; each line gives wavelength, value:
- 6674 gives 11.9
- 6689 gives 12.1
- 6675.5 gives 12.6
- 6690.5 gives 12.2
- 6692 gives 12.5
